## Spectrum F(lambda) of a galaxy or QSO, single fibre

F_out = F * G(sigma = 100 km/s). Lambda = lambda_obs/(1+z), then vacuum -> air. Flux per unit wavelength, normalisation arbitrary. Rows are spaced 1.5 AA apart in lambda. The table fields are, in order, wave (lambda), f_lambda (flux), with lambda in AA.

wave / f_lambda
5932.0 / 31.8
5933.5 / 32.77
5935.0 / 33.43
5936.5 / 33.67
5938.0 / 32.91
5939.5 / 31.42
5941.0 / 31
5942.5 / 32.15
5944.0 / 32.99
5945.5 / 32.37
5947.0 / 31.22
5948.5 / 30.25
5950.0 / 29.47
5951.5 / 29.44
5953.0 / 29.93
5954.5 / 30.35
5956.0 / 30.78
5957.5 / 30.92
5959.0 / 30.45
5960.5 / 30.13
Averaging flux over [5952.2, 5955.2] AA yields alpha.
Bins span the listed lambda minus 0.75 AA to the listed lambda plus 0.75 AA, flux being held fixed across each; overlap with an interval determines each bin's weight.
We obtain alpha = 30.1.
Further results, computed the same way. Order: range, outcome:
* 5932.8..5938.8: 33.2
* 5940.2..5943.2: 31.6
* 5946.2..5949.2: 30.8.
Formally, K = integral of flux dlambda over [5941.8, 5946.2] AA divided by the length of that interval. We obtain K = 32.5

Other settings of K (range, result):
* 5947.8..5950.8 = 29.8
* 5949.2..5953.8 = 29.6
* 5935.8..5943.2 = 32.2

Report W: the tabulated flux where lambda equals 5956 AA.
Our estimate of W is 30.78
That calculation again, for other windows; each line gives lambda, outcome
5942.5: 32.15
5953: 29.93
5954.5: 30.35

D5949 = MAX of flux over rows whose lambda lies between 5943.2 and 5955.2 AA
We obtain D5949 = 32.99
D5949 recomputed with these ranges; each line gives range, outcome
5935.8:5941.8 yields 33.67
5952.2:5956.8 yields 30.78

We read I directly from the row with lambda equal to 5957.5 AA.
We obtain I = 30.92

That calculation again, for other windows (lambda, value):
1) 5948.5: 30.25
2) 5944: 32.99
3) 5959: 30.45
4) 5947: 31.22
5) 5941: 31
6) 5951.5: 29.44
